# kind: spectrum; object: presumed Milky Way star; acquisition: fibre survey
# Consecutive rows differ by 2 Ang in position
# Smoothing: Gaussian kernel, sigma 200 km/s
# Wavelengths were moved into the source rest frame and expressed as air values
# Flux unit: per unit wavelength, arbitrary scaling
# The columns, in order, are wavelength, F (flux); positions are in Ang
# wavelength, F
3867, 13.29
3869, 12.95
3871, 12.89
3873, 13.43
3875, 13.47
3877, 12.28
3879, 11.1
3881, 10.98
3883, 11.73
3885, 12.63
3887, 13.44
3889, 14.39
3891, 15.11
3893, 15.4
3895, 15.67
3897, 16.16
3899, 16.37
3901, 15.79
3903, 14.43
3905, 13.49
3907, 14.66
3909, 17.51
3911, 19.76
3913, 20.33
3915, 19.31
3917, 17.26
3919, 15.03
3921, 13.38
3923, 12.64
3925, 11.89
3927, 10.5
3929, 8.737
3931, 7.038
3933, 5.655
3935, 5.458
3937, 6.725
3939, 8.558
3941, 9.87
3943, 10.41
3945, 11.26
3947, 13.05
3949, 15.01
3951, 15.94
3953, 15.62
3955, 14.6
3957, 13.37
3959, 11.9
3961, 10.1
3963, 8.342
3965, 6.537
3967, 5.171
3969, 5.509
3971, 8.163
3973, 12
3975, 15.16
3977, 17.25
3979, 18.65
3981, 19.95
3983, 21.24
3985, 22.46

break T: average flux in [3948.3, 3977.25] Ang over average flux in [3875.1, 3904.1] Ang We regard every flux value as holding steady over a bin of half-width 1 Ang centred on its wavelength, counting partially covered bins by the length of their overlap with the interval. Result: 0.82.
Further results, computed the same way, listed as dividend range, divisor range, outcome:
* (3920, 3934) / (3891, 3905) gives 0.65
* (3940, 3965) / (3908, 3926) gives 0.75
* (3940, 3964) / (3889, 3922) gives 0.77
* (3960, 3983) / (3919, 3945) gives 1.25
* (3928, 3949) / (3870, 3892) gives 0.70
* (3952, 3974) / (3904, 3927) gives 0.64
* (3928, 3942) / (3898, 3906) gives 0.49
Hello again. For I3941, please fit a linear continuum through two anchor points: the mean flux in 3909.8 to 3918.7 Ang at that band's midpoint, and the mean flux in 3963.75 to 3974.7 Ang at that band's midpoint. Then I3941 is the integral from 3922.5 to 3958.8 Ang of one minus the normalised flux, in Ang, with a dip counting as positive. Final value 5.6 Ang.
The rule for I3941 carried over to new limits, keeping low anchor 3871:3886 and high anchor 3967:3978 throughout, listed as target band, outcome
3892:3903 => -3.41 Ang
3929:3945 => 4.91 Ang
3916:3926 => -1.98 Ang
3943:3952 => -1.65 Ang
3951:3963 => -1.83 Ang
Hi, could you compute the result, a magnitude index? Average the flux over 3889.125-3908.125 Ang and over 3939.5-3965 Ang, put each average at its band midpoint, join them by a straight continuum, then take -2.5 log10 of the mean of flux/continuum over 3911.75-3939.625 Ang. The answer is 0.18 mag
